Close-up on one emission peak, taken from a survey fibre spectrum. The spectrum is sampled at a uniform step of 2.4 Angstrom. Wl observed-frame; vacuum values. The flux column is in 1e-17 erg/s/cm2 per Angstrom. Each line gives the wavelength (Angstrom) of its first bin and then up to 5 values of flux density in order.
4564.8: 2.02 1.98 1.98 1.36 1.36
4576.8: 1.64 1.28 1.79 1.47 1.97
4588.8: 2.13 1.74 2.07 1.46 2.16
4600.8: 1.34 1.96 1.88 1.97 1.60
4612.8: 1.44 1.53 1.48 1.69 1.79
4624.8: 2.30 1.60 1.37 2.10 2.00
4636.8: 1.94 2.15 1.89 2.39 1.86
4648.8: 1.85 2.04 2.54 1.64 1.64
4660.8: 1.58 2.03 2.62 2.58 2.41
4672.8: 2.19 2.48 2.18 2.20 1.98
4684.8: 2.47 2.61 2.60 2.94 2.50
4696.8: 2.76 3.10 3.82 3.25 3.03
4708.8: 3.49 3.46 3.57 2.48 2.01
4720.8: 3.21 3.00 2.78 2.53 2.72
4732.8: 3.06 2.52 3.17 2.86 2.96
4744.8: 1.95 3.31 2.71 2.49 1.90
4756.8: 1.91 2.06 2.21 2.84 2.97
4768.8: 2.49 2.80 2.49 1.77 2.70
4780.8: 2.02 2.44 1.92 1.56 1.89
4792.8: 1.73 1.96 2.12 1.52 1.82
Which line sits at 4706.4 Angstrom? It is Mg II 2798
